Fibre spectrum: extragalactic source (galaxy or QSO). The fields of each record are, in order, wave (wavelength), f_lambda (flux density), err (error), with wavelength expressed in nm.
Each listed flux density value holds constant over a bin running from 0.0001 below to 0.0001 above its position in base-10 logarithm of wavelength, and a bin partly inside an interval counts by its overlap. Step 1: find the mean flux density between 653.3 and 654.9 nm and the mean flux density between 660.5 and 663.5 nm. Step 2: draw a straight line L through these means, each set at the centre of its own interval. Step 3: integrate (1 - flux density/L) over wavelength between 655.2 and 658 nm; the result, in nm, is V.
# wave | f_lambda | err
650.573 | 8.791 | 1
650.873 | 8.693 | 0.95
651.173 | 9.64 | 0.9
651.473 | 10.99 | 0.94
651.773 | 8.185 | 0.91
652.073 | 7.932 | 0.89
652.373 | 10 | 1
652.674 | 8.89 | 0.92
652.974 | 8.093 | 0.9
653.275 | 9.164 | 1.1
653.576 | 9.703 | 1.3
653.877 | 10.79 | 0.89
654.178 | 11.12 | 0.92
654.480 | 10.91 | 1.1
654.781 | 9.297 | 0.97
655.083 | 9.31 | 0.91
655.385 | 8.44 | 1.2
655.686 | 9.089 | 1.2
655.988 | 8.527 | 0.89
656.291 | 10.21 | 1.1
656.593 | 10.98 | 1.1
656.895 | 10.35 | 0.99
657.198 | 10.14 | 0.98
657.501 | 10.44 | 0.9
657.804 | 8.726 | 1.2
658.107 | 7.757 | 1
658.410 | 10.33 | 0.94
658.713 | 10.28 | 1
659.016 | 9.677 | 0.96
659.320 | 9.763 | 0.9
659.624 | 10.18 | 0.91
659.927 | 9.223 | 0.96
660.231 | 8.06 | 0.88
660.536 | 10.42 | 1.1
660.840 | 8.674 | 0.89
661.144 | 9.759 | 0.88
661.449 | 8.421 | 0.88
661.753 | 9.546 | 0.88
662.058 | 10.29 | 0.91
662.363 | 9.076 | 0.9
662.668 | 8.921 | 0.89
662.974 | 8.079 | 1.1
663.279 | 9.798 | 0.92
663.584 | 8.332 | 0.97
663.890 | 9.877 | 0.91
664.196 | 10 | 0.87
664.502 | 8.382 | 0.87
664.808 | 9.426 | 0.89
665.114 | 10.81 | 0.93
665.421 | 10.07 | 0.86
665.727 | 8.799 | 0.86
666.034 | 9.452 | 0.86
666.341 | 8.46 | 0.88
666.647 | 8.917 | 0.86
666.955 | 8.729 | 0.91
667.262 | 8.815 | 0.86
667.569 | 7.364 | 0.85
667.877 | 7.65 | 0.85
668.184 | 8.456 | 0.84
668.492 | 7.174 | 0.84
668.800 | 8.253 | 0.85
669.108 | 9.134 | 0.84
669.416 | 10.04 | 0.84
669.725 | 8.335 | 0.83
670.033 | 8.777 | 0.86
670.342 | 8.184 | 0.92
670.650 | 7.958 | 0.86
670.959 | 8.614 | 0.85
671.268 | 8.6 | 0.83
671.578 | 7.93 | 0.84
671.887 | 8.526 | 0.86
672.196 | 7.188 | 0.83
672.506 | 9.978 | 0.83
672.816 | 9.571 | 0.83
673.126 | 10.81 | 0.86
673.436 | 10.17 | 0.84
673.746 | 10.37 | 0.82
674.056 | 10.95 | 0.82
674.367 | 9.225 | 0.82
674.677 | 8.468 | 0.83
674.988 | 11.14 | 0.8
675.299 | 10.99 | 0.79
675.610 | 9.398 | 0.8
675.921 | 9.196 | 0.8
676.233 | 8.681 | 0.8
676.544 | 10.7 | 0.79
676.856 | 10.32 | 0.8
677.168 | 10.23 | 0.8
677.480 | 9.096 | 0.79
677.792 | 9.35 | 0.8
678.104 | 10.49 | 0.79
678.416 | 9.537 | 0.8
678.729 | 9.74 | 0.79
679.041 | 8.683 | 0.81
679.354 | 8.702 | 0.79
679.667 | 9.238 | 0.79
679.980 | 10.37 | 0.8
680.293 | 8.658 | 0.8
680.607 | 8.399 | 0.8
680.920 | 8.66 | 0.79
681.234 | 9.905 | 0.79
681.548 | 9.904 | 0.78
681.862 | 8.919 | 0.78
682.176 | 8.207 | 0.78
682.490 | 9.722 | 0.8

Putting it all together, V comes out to 0.093 nm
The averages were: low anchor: 10.3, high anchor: 9.24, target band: 9.62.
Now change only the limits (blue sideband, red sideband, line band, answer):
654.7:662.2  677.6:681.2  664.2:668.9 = 0.331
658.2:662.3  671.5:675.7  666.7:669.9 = 0.400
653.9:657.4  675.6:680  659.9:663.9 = 0.265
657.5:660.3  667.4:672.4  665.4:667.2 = -0.068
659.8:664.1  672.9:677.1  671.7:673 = 0.135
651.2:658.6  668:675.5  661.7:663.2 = 0.028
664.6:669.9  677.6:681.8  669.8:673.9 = 0.022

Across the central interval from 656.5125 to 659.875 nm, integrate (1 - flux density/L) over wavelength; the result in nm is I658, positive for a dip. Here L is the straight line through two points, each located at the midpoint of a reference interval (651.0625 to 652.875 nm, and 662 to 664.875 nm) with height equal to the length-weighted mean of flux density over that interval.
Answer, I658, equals -0.23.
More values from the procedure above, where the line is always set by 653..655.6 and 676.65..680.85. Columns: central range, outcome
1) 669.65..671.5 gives 0.223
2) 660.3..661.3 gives 0.018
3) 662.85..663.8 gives 0.079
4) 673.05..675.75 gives -0.187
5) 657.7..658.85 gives 0.048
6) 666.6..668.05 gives 0.201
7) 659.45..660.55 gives 0.036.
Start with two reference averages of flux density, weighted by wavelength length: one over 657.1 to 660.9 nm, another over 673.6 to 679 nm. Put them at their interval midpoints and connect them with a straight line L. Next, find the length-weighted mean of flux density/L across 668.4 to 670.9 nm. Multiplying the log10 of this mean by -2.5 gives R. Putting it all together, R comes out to 0.14 mag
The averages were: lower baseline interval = 9.52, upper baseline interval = 9.85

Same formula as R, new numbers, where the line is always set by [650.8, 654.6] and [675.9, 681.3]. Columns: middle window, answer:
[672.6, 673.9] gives -0.083 mag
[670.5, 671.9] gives 0.143 mag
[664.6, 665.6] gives -0.053 mag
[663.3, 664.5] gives 0.022 mag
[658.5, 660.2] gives -0.022 mag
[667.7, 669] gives 0.196 mag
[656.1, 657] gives -0.098 mag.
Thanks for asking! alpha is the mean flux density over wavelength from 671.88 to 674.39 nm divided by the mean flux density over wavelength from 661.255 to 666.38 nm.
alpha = 1.05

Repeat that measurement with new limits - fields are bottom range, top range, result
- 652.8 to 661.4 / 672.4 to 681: 1.01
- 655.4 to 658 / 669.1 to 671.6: 0.89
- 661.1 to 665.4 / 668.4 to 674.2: 0.96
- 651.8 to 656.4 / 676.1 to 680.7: 1.01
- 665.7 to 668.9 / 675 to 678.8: 1.18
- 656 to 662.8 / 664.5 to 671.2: 0.91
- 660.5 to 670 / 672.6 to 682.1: 1.07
